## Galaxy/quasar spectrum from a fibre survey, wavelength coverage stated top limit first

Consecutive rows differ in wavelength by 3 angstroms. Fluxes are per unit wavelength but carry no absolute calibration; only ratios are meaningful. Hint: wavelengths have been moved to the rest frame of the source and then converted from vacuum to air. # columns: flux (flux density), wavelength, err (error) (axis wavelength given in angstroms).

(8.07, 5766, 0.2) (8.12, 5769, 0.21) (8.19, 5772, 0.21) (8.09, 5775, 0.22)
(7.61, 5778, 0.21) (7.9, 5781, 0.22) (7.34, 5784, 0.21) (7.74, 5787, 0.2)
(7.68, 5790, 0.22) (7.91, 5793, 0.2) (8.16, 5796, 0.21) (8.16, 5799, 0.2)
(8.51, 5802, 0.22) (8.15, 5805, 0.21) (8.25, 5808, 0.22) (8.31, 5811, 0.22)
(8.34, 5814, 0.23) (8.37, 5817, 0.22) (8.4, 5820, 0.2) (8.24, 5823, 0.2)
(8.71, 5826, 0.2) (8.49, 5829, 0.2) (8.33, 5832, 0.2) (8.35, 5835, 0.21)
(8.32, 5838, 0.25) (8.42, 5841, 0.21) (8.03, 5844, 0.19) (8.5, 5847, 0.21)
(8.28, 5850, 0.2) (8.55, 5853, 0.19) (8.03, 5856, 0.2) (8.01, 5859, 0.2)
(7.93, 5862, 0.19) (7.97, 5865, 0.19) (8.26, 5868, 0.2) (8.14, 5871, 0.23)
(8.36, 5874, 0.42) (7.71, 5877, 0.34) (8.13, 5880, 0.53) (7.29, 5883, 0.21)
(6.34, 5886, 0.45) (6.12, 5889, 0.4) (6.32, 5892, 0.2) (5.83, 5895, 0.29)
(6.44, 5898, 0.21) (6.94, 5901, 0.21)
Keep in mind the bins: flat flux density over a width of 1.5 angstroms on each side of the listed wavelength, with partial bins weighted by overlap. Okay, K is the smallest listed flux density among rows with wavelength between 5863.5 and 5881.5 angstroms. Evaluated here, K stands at 7.71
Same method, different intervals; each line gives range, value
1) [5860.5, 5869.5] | 7.93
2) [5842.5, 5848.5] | 8.03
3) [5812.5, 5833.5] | 8.24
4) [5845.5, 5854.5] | 8.28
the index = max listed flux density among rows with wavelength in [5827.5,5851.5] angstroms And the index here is 8.5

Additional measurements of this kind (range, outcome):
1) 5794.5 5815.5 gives 8.51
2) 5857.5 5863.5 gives 8.01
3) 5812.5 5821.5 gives 8.4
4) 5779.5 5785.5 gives 7.9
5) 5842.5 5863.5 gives 8.55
